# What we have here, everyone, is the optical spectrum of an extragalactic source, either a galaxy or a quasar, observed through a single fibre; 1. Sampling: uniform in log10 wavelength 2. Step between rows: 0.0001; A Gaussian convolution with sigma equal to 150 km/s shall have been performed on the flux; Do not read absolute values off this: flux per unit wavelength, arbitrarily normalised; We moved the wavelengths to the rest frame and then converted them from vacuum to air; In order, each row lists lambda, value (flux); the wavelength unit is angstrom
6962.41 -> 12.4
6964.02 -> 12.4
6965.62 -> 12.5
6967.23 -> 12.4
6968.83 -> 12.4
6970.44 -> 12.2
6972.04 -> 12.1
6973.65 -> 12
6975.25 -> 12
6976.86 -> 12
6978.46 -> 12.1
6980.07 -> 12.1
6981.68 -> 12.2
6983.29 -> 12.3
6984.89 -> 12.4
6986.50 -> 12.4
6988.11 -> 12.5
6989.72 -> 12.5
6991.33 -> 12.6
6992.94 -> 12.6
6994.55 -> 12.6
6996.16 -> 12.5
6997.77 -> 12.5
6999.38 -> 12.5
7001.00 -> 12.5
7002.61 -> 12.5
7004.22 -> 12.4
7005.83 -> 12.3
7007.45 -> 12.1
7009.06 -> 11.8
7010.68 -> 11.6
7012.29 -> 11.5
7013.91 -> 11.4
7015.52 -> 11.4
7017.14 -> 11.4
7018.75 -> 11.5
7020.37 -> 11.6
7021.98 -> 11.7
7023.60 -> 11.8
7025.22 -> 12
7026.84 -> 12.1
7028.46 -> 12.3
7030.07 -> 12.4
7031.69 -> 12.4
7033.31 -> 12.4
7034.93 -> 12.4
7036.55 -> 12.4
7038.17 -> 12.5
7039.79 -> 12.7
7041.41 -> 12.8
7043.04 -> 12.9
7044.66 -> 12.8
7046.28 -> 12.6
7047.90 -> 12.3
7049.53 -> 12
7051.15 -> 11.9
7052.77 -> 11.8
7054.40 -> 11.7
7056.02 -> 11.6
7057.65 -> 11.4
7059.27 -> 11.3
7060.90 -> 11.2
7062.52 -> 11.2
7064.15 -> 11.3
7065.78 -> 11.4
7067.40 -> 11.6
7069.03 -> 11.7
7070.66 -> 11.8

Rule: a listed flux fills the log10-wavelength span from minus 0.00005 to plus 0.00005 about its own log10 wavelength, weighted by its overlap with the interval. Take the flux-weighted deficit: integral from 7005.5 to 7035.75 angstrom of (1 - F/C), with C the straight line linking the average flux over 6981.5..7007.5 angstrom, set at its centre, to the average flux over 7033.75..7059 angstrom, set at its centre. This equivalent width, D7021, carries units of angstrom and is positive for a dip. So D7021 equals 1.1 angstrom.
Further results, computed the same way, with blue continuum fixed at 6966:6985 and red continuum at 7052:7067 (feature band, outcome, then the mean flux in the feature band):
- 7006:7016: 0.2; 11.7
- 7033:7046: -1.1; 12.6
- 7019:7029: -0.1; 11.9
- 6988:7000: -0.5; 12.5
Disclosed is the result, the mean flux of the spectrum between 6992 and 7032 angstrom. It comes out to 12.1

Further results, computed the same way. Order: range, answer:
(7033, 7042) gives 12.5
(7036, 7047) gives 12.7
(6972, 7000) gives 12.3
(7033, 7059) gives 12.2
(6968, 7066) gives 12.1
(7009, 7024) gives 11.6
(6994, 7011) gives 12.3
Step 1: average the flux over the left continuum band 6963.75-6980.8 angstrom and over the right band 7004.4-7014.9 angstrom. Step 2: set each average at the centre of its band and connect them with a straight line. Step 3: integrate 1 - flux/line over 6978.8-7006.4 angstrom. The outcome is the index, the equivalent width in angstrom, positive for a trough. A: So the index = -1.02 angstrom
